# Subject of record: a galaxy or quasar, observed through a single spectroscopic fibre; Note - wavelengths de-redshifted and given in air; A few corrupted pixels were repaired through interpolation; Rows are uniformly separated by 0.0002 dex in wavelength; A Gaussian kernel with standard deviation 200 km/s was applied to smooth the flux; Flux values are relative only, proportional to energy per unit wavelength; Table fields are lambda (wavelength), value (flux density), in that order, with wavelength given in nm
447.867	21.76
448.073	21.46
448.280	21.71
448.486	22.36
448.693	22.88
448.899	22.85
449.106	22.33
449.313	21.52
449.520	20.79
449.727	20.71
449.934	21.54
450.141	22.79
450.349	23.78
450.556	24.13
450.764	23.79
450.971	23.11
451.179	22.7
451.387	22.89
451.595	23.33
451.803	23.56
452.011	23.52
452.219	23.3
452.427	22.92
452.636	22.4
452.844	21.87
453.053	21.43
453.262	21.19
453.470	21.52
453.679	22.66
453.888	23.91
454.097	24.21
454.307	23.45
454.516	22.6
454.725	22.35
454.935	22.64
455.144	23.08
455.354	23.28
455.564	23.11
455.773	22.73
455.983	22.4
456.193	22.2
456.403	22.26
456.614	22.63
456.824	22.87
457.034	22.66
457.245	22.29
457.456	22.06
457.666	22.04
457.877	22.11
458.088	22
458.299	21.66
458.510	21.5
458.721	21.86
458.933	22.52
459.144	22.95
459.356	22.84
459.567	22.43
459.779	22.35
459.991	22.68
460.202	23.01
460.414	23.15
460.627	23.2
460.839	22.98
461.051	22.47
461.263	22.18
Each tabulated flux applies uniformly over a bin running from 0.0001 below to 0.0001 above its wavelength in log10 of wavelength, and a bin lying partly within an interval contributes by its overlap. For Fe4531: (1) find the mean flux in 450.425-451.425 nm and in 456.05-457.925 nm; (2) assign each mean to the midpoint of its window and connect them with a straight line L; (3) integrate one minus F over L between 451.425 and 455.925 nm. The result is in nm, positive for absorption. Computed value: 0.02 nm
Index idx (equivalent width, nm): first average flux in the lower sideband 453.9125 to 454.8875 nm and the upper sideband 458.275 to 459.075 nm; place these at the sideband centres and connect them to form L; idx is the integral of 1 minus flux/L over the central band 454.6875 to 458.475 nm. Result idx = 0.02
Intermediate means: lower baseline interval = 23.2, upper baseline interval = 22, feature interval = 22.4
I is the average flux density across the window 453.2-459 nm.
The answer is 22.5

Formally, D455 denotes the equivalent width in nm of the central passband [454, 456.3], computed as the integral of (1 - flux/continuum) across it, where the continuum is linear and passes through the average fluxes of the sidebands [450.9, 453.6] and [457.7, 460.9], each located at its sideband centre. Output -0.038 nm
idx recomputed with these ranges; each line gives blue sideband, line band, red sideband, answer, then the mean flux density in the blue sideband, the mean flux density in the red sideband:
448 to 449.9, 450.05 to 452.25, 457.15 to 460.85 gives -0.14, 21.8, 22.4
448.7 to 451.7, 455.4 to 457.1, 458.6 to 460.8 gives 0.00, 22.6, 22.7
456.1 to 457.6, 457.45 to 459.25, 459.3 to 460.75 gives 0.04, 22.4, 22.8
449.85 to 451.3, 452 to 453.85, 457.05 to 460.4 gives 0.05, 23.1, 22.3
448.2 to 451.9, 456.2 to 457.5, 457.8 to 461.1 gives 0.00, 22.6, 22.5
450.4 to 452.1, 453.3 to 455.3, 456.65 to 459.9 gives 0.00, 23.4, 22.3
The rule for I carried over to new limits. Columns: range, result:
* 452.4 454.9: 22.5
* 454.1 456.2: 22.9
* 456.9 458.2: 22.2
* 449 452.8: 22.7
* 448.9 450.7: 22.3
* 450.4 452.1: 23.4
